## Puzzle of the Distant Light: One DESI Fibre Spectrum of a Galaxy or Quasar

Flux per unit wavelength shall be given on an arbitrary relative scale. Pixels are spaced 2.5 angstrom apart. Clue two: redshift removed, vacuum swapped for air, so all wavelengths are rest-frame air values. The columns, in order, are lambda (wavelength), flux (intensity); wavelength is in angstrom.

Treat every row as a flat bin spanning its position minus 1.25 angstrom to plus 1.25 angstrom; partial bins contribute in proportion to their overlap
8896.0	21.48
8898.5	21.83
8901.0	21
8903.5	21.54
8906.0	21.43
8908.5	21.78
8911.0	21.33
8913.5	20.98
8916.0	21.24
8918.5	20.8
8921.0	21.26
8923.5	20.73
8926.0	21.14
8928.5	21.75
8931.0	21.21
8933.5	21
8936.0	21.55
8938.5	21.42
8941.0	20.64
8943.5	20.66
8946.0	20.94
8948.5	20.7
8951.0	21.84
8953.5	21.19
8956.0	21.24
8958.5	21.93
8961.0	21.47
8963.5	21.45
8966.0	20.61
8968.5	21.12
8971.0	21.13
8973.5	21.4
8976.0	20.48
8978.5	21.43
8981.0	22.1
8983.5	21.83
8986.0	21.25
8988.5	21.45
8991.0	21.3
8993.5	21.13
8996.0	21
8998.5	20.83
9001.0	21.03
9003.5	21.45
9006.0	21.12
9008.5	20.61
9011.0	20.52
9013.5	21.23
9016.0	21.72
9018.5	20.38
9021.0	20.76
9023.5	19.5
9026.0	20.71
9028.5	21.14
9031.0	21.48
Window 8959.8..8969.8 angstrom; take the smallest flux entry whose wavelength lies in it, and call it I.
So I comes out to 20.61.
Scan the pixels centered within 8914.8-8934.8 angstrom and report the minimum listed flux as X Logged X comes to 20.73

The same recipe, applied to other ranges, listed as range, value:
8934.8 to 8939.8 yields 21.42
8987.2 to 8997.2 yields 21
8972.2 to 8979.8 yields 20.48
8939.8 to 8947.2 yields 20.64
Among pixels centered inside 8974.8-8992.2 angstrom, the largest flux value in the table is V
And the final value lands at 22.1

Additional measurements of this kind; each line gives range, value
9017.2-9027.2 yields 20.76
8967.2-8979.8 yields 21.43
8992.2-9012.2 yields 21.45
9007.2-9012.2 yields 20.61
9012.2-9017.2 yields 21.72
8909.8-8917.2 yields 21.33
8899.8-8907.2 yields 21.54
